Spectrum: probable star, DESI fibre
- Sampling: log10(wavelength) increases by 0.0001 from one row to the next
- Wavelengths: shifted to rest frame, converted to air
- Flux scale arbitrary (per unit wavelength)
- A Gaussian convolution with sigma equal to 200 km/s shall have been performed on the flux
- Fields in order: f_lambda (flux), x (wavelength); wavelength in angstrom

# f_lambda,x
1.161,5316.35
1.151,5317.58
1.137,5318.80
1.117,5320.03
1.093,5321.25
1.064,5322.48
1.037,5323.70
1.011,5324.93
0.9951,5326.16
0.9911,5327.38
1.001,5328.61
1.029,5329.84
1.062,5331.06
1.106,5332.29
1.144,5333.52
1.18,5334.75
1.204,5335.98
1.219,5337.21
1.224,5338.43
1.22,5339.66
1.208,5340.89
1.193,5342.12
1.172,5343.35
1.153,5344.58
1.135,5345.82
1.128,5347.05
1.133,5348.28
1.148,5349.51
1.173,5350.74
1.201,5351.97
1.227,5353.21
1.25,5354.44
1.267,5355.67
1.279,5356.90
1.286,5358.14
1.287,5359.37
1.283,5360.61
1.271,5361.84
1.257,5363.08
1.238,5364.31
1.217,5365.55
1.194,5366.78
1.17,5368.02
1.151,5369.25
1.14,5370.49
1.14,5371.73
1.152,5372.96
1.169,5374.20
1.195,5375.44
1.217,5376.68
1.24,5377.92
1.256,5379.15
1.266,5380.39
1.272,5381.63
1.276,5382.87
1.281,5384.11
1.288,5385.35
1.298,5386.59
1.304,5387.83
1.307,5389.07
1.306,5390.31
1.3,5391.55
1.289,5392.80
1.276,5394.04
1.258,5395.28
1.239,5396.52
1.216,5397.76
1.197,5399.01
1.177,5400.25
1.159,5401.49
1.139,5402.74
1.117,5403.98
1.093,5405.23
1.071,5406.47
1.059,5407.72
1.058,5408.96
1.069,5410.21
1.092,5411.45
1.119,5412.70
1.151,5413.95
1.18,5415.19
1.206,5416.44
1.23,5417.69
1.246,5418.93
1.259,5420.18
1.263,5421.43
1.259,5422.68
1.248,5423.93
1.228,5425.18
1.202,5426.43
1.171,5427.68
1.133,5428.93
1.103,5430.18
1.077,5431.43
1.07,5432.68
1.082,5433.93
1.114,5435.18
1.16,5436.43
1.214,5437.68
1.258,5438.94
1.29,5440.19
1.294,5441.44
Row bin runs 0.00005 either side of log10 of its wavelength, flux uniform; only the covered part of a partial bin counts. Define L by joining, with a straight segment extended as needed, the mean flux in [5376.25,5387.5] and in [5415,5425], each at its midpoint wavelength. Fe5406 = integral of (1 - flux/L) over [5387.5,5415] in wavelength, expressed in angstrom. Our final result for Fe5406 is 1.6 angstrom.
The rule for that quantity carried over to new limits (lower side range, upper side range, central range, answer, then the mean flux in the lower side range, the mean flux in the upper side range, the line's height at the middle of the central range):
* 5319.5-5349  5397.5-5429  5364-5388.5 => -1.7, 1.12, 1.17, 1.14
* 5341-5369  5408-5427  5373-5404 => -1.2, 1.21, 1.19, 1.2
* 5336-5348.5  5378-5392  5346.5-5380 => 0.6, 1.18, 1.29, 1.23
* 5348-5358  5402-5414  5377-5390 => -1.5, 1.22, 1.09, 1.15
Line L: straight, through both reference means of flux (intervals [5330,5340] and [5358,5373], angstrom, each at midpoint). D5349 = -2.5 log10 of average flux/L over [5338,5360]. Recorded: -0.02 mag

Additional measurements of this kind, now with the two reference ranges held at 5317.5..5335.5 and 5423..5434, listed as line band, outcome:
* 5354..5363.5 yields -0.16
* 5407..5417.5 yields 0.02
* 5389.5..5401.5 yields -0.11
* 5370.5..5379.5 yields -0.08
